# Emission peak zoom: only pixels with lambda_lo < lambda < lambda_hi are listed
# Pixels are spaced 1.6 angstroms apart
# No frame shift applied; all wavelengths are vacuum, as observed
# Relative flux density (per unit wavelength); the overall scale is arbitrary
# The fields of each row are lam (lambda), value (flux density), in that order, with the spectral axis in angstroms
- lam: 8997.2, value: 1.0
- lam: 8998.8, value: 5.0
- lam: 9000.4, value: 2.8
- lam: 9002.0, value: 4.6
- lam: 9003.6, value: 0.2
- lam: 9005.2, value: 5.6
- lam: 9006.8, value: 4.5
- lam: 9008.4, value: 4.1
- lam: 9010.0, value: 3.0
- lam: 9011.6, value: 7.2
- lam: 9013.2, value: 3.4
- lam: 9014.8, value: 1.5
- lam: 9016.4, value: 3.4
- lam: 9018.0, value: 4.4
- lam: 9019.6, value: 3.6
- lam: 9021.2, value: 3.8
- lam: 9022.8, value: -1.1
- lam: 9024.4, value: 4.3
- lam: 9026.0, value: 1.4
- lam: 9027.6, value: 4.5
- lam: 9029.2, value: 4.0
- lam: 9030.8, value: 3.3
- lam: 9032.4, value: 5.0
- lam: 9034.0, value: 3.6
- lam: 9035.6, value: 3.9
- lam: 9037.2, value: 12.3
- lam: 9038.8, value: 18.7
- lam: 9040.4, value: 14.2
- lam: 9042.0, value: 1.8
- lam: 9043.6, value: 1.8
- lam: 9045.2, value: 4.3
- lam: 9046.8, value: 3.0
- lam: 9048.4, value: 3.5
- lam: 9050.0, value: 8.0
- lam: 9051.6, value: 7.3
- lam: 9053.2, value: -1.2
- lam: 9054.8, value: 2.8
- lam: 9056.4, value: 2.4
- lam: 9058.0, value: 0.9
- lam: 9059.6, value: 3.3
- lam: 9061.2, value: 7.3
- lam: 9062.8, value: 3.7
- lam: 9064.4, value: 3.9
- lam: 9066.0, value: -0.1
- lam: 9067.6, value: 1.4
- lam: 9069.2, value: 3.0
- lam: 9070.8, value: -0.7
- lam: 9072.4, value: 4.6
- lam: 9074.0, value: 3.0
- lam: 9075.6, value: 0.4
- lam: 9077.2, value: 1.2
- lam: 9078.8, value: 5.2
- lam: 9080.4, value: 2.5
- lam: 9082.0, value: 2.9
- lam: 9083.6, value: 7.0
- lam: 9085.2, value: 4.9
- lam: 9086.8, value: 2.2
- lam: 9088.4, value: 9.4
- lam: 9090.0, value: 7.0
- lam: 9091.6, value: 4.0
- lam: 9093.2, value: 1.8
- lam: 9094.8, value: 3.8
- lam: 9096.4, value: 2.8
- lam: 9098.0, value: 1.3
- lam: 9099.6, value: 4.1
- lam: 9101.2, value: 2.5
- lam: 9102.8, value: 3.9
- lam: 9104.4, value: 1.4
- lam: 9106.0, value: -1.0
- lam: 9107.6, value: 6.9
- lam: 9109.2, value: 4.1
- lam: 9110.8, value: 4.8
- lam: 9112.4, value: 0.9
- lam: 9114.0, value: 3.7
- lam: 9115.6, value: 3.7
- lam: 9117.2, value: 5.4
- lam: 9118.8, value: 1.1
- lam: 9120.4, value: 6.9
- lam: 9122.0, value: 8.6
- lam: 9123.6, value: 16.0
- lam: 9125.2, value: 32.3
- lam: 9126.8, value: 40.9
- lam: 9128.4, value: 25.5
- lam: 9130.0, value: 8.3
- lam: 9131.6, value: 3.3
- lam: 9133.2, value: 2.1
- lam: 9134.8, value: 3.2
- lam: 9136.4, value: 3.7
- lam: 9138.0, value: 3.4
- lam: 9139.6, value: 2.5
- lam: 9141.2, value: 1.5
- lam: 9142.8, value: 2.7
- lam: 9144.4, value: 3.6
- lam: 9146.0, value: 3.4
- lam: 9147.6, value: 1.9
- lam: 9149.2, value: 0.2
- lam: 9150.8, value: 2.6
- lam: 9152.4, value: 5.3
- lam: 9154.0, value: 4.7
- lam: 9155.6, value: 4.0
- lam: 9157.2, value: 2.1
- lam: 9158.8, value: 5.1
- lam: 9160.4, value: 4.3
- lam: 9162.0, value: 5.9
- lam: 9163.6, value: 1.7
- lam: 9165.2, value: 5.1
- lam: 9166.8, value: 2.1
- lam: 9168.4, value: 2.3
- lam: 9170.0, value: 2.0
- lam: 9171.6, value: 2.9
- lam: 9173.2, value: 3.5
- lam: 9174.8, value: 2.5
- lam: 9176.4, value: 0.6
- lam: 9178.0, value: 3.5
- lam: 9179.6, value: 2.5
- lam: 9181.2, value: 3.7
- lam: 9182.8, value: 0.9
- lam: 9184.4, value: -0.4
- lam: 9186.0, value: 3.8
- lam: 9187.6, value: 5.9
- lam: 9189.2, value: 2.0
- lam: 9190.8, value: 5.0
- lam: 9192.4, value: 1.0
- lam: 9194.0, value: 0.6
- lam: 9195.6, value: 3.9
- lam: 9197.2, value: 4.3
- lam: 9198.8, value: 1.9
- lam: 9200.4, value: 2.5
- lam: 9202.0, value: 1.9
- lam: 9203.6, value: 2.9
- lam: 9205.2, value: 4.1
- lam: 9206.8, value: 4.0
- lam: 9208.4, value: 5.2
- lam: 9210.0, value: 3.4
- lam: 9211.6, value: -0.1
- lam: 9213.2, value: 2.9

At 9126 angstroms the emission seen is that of [O III]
